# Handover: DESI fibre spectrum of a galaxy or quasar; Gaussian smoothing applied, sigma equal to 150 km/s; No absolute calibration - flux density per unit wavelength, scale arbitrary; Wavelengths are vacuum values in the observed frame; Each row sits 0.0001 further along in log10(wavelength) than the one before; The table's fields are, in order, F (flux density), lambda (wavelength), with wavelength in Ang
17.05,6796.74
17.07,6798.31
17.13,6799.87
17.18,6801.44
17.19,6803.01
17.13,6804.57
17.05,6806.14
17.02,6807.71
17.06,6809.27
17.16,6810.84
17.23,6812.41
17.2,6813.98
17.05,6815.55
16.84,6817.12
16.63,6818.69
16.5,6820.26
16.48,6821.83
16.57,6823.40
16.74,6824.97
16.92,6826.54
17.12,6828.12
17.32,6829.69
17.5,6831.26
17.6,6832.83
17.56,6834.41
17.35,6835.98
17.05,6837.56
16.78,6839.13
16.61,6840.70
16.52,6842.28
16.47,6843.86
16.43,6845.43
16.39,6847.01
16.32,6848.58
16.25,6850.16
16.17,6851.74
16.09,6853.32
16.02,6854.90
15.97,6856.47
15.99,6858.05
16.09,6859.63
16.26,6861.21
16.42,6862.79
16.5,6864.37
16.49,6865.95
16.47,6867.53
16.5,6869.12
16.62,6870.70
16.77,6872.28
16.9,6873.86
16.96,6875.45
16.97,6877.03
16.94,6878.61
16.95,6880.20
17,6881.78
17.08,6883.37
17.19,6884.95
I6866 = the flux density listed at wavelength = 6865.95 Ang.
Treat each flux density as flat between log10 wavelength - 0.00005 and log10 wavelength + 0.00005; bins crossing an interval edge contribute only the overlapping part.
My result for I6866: 16.49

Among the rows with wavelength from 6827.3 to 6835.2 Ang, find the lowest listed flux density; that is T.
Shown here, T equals 17.12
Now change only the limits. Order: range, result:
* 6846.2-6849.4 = 16.32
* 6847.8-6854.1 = 16.09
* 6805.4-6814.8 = 17.02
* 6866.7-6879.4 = 16.47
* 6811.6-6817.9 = 16.84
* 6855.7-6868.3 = 15.97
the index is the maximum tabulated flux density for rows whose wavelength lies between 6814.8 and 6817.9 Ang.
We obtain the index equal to 17.05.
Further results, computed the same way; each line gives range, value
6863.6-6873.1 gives 16.77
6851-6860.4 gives 16.17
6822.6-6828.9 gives 17.12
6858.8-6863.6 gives 16.42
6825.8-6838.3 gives 17.6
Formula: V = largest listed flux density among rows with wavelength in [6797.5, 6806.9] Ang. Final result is 17.19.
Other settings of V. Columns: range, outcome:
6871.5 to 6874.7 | 16.9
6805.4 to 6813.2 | 17.23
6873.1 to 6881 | 16.97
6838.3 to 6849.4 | 16.78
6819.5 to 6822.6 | 16.5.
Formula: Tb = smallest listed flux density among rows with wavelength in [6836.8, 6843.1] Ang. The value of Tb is 16.52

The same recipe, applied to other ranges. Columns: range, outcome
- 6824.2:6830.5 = 16.74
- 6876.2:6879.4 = 16.94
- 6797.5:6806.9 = 17.05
